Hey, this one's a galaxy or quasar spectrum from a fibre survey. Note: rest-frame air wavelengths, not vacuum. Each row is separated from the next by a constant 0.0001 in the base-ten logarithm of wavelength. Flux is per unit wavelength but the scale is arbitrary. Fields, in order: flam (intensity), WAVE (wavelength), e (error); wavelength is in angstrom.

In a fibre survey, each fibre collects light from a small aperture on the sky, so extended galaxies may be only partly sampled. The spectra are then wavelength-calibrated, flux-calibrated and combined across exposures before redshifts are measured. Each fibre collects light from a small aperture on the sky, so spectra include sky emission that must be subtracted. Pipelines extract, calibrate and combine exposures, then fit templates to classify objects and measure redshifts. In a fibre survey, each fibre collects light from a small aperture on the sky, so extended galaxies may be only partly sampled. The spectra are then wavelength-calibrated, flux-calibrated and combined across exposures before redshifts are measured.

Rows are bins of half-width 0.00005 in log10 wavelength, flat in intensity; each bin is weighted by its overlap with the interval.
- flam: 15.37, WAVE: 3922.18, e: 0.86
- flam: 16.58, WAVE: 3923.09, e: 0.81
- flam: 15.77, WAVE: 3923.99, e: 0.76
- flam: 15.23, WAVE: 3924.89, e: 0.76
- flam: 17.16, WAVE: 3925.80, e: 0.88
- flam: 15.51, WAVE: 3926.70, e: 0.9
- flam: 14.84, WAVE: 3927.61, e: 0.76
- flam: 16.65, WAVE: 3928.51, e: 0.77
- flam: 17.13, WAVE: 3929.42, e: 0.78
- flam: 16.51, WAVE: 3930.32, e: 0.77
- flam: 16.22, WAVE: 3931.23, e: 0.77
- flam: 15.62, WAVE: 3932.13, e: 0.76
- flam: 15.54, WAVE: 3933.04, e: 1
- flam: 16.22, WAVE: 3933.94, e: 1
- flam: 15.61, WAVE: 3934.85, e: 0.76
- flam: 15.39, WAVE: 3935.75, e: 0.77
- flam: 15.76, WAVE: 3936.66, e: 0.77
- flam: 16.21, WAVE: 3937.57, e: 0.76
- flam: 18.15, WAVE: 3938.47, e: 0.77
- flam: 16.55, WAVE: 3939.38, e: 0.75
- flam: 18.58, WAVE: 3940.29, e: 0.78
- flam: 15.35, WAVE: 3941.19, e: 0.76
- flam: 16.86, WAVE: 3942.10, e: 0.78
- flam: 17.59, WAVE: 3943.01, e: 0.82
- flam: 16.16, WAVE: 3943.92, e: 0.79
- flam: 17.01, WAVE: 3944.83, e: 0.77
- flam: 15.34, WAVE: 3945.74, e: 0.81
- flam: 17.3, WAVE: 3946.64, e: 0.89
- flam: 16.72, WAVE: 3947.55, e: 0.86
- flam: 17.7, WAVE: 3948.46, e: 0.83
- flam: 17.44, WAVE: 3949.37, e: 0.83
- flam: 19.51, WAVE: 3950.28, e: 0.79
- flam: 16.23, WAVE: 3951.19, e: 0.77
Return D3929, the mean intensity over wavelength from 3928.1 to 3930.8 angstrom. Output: 16.7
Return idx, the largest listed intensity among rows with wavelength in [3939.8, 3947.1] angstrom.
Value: 18.58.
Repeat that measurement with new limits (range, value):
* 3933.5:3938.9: 18.15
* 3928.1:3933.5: 17.13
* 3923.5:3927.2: 17.16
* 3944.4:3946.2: 17.01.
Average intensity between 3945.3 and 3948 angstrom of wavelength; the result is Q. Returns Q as 16.5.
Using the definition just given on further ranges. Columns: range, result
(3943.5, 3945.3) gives 16.6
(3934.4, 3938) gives 15.7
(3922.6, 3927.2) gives 16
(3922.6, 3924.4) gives 16.1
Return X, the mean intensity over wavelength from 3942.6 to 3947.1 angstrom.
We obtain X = 16.7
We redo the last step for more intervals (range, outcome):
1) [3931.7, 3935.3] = 15.7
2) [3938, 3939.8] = 17.4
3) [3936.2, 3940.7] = 17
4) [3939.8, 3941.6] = 17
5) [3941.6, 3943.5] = 17.1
